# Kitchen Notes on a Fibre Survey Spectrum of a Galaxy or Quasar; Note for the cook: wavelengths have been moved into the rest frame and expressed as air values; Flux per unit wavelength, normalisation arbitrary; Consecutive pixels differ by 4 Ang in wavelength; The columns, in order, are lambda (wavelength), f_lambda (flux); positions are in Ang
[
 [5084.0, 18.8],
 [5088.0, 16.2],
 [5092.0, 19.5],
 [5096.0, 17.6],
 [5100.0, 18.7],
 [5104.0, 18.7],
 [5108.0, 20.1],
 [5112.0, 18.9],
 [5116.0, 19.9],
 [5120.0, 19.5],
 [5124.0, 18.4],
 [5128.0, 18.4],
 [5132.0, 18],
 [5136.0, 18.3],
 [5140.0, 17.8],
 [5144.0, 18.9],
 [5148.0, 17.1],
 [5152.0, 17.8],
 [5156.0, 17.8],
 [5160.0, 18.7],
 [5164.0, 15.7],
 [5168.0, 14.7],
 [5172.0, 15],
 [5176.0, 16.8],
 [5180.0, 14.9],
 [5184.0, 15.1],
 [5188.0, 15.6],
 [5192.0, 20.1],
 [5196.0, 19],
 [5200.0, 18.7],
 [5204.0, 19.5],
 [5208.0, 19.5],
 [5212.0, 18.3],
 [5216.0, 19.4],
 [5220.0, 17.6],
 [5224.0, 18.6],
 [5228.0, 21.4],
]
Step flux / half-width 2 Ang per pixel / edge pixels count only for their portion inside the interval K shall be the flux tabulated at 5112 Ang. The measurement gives 18.9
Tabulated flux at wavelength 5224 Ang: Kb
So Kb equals 18.6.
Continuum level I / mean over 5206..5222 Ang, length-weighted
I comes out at 18.7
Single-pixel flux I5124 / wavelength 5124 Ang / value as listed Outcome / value 18.4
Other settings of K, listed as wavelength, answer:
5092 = 19.5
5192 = 20.1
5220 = 17.6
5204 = 19.5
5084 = 18.8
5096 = 17.6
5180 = 14.9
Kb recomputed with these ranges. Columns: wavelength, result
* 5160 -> 18.7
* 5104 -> 18.7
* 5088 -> 16.2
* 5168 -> 14.7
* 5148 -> 17.1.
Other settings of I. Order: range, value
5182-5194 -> 16.9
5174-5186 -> 15.6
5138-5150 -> 17.9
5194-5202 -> 18.9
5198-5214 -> 19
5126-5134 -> 18.2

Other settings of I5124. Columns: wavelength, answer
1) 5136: 18.3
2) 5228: 21.4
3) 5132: 18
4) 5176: 16.8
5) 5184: 15.1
